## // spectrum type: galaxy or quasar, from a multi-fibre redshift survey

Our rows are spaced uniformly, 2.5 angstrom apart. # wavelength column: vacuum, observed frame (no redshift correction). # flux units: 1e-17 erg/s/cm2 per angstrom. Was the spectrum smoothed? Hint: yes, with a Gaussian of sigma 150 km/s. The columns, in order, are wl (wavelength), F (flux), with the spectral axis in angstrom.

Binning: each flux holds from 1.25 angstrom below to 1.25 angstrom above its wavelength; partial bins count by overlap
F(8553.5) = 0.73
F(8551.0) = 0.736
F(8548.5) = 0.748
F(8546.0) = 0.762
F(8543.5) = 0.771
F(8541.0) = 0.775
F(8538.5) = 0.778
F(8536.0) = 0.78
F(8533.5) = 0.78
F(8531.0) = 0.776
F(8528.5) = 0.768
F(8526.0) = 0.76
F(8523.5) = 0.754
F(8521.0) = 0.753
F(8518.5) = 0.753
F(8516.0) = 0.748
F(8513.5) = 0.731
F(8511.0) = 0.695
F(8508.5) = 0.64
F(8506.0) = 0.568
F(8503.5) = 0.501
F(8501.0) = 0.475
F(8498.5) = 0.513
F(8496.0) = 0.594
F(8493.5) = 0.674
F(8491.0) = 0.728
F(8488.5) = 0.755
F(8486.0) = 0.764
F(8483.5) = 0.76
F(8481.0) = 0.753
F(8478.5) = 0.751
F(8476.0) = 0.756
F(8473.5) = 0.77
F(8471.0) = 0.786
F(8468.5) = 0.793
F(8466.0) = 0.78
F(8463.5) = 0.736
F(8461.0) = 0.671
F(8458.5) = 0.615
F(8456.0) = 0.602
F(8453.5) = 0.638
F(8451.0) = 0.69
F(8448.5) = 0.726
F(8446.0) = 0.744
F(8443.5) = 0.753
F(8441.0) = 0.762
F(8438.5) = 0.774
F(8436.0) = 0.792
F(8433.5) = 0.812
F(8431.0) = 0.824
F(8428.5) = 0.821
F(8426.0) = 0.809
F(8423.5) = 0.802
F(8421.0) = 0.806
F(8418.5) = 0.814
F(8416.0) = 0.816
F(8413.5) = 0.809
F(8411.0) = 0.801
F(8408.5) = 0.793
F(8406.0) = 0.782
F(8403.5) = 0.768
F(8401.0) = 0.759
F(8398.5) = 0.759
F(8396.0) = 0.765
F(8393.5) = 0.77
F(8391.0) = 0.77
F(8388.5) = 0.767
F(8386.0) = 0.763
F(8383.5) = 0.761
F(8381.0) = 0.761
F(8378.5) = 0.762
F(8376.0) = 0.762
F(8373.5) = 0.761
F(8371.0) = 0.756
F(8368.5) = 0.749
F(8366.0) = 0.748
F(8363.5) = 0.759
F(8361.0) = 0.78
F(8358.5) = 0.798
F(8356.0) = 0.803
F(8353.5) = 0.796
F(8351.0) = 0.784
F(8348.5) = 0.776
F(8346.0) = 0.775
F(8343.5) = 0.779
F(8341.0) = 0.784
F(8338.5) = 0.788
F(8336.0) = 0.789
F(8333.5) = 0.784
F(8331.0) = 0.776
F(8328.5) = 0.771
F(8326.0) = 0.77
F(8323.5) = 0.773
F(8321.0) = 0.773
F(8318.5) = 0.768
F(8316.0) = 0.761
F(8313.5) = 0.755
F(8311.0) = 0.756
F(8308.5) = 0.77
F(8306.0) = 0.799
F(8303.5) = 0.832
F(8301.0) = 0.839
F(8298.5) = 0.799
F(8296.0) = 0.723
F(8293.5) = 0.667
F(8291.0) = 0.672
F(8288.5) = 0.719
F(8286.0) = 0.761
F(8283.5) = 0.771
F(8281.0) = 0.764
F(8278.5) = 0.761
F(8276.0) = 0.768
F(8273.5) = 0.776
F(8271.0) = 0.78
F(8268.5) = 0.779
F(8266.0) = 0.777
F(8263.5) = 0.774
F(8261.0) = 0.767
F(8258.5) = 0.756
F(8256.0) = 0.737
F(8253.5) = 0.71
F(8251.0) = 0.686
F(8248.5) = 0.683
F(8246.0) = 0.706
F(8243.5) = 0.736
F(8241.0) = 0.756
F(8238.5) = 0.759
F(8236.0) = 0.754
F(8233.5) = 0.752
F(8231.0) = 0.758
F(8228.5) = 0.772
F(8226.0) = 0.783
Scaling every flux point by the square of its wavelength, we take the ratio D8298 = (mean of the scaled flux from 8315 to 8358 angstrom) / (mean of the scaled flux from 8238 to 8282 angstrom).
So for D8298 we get 1.06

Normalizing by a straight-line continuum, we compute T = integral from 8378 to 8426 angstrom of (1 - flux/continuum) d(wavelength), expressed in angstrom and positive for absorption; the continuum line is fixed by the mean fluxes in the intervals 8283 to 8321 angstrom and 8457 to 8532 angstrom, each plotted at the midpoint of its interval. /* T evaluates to -3.4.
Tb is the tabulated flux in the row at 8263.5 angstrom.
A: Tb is 0.774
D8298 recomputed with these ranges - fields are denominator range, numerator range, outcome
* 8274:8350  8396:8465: 1.02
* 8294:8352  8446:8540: 0.95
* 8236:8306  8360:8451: 1.07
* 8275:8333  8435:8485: 1.00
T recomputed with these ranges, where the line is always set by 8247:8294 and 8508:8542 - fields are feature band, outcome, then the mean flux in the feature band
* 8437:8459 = 1.3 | 0.704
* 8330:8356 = -1.3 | 0.784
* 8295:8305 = -0.7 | 0.8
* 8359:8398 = -0.8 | 0.763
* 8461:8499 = 1.0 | 0.73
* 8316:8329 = -0.4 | 0.77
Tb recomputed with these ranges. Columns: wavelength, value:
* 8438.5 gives 0.774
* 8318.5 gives 0.768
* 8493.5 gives 0.674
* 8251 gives 0.686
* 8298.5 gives 0.799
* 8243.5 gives 0.736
